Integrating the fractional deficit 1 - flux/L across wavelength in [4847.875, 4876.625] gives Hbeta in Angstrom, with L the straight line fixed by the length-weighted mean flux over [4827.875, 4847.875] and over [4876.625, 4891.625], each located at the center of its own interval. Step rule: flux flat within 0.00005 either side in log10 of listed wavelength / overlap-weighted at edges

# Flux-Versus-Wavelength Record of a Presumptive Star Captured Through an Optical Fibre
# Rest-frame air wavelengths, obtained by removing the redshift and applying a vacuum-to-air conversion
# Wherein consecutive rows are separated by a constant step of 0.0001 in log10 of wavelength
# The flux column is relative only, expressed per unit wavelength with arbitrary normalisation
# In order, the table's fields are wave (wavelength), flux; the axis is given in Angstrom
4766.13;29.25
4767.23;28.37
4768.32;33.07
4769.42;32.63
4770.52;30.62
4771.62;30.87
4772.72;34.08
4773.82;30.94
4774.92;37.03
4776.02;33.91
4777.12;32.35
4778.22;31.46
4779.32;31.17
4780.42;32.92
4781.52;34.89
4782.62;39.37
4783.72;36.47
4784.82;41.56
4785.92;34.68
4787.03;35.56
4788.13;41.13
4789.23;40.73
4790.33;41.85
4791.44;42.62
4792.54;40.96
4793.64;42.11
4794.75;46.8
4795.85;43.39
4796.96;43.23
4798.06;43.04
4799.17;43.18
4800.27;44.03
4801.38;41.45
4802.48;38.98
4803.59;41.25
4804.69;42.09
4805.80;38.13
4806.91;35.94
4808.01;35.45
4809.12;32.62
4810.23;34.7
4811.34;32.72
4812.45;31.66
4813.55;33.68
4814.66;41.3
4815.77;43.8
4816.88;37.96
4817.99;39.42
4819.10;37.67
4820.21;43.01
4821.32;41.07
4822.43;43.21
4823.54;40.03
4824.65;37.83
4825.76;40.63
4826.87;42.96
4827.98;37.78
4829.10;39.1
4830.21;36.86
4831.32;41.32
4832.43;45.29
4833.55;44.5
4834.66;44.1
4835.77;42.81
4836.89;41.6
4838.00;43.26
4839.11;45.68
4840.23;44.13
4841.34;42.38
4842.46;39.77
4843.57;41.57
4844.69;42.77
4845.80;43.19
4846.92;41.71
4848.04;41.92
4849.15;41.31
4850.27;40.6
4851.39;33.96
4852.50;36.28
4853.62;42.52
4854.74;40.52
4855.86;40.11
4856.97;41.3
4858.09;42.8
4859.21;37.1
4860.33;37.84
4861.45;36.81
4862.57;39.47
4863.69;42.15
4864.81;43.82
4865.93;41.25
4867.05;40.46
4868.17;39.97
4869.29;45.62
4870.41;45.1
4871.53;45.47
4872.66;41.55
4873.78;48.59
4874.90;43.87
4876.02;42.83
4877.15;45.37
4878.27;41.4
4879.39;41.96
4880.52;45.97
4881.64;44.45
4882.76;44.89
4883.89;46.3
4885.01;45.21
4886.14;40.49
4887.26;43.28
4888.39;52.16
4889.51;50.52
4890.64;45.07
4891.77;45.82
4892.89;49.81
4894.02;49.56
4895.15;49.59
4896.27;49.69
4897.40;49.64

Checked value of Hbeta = 1.6 Angstrom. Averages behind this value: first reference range 42.2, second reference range 45.2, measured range 41.3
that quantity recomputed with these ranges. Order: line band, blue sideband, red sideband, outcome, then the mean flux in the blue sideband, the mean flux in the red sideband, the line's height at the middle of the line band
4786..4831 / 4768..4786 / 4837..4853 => -2.86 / 34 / 41.4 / 37.4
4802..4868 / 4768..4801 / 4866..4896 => 2.36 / 37.6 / 45.2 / 41.6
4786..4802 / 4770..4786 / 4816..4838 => -2.42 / 34.2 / 41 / 36.4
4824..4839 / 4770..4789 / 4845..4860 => -1.09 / 34.8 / 40.3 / 38.7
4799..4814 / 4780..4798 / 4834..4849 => 1.27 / 40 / 42.7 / 40.9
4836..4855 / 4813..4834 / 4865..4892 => 0.26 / 40.4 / 44.5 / 42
